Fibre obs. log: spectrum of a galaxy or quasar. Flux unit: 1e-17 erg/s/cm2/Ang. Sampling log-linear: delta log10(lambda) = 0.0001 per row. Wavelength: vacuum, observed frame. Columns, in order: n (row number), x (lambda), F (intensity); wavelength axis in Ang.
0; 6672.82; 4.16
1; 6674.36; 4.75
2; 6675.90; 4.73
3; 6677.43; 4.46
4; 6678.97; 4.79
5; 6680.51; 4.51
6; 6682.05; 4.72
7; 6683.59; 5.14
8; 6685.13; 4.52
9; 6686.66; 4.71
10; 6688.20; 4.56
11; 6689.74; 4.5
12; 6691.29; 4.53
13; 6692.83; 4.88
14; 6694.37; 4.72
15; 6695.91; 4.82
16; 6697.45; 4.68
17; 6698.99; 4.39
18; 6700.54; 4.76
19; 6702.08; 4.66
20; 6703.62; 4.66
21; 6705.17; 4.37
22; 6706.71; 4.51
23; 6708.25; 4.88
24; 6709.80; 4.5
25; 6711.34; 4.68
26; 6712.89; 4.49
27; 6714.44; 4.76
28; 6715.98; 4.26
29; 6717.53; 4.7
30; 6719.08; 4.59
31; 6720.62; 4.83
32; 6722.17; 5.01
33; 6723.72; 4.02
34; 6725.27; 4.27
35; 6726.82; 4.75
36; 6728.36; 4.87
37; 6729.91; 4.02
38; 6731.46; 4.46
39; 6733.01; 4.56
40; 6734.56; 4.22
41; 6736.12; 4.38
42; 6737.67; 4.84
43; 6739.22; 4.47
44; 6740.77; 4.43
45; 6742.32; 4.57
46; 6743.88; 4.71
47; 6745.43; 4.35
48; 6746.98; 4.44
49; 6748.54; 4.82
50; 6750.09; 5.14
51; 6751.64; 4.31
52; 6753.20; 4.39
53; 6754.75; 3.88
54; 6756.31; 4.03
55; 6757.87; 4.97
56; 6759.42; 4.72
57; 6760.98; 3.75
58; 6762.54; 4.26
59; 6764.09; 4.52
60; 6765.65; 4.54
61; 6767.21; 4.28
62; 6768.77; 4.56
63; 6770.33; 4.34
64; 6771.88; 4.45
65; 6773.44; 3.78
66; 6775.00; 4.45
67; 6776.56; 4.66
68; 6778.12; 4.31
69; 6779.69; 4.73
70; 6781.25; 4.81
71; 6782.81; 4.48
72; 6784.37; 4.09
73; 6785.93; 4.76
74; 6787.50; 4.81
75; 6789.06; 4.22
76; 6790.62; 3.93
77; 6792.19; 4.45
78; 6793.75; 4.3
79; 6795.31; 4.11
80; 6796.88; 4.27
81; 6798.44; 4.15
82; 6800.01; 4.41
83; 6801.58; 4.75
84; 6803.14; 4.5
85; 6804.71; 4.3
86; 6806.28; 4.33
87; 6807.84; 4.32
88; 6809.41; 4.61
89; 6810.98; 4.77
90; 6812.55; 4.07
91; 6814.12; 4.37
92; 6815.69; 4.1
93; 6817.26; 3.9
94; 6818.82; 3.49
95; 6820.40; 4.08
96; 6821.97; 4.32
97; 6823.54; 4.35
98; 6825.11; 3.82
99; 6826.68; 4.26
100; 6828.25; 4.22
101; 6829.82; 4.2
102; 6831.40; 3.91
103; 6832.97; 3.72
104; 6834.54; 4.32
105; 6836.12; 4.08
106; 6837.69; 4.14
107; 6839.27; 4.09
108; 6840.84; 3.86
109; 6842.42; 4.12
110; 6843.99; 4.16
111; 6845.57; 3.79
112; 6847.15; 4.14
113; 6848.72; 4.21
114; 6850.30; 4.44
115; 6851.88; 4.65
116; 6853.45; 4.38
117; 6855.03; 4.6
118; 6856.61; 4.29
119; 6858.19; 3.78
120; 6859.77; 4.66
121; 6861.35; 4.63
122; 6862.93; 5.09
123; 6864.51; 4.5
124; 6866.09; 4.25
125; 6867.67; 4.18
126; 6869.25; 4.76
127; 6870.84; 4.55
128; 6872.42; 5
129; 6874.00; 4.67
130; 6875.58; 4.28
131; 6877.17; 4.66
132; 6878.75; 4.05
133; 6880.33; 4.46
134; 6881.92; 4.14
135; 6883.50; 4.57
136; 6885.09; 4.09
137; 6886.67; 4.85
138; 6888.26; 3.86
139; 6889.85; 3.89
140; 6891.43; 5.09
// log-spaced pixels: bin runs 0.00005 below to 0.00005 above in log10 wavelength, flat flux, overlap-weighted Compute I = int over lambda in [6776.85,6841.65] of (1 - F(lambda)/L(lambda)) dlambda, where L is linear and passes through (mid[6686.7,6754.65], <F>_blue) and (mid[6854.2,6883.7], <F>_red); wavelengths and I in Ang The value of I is 3.61 Ang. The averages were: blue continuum 4.57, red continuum 4.48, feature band 4.26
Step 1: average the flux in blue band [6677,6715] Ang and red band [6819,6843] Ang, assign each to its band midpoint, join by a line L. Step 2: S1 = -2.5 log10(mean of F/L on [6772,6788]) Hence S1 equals -0.045 mag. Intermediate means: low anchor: 4.65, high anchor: 4.08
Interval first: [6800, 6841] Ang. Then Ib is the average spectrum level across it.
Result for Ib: 4.2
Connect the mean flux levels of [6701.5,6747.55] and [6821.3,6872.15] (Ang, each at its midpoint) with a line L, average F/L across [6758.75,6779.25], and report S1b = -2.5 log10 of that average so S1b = 0.02 mag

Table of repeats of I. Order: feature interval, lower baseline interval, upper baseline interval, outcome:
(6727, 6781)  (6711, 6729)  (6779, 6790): 1.40 Ang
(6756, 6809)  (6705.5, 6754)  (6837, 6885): 0.97 Ang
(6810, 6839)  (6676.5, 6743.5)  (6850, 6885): 2.48 Ang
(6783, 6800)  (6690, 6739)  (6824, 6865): 0.21 Ang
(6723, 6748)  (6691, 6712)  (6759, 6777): 0.17 Ang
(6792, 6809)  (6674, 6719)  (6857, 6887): 0.70 Ang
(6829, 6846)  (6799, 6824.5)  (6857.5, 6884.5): 1.29 Ang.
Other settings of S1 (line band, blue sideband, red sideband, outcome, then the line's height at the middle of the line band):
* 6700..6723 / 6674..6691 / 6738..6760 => -0.01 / 4.6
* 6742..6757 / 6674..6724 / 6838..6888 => 0.02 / 4.56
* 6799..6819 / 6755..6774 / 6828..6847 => -0.04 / 4.16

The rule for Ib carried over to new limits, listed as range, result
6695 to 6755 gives 4.56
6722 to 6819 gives 4.41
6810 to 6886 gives 4.28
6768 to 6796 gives 4.4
